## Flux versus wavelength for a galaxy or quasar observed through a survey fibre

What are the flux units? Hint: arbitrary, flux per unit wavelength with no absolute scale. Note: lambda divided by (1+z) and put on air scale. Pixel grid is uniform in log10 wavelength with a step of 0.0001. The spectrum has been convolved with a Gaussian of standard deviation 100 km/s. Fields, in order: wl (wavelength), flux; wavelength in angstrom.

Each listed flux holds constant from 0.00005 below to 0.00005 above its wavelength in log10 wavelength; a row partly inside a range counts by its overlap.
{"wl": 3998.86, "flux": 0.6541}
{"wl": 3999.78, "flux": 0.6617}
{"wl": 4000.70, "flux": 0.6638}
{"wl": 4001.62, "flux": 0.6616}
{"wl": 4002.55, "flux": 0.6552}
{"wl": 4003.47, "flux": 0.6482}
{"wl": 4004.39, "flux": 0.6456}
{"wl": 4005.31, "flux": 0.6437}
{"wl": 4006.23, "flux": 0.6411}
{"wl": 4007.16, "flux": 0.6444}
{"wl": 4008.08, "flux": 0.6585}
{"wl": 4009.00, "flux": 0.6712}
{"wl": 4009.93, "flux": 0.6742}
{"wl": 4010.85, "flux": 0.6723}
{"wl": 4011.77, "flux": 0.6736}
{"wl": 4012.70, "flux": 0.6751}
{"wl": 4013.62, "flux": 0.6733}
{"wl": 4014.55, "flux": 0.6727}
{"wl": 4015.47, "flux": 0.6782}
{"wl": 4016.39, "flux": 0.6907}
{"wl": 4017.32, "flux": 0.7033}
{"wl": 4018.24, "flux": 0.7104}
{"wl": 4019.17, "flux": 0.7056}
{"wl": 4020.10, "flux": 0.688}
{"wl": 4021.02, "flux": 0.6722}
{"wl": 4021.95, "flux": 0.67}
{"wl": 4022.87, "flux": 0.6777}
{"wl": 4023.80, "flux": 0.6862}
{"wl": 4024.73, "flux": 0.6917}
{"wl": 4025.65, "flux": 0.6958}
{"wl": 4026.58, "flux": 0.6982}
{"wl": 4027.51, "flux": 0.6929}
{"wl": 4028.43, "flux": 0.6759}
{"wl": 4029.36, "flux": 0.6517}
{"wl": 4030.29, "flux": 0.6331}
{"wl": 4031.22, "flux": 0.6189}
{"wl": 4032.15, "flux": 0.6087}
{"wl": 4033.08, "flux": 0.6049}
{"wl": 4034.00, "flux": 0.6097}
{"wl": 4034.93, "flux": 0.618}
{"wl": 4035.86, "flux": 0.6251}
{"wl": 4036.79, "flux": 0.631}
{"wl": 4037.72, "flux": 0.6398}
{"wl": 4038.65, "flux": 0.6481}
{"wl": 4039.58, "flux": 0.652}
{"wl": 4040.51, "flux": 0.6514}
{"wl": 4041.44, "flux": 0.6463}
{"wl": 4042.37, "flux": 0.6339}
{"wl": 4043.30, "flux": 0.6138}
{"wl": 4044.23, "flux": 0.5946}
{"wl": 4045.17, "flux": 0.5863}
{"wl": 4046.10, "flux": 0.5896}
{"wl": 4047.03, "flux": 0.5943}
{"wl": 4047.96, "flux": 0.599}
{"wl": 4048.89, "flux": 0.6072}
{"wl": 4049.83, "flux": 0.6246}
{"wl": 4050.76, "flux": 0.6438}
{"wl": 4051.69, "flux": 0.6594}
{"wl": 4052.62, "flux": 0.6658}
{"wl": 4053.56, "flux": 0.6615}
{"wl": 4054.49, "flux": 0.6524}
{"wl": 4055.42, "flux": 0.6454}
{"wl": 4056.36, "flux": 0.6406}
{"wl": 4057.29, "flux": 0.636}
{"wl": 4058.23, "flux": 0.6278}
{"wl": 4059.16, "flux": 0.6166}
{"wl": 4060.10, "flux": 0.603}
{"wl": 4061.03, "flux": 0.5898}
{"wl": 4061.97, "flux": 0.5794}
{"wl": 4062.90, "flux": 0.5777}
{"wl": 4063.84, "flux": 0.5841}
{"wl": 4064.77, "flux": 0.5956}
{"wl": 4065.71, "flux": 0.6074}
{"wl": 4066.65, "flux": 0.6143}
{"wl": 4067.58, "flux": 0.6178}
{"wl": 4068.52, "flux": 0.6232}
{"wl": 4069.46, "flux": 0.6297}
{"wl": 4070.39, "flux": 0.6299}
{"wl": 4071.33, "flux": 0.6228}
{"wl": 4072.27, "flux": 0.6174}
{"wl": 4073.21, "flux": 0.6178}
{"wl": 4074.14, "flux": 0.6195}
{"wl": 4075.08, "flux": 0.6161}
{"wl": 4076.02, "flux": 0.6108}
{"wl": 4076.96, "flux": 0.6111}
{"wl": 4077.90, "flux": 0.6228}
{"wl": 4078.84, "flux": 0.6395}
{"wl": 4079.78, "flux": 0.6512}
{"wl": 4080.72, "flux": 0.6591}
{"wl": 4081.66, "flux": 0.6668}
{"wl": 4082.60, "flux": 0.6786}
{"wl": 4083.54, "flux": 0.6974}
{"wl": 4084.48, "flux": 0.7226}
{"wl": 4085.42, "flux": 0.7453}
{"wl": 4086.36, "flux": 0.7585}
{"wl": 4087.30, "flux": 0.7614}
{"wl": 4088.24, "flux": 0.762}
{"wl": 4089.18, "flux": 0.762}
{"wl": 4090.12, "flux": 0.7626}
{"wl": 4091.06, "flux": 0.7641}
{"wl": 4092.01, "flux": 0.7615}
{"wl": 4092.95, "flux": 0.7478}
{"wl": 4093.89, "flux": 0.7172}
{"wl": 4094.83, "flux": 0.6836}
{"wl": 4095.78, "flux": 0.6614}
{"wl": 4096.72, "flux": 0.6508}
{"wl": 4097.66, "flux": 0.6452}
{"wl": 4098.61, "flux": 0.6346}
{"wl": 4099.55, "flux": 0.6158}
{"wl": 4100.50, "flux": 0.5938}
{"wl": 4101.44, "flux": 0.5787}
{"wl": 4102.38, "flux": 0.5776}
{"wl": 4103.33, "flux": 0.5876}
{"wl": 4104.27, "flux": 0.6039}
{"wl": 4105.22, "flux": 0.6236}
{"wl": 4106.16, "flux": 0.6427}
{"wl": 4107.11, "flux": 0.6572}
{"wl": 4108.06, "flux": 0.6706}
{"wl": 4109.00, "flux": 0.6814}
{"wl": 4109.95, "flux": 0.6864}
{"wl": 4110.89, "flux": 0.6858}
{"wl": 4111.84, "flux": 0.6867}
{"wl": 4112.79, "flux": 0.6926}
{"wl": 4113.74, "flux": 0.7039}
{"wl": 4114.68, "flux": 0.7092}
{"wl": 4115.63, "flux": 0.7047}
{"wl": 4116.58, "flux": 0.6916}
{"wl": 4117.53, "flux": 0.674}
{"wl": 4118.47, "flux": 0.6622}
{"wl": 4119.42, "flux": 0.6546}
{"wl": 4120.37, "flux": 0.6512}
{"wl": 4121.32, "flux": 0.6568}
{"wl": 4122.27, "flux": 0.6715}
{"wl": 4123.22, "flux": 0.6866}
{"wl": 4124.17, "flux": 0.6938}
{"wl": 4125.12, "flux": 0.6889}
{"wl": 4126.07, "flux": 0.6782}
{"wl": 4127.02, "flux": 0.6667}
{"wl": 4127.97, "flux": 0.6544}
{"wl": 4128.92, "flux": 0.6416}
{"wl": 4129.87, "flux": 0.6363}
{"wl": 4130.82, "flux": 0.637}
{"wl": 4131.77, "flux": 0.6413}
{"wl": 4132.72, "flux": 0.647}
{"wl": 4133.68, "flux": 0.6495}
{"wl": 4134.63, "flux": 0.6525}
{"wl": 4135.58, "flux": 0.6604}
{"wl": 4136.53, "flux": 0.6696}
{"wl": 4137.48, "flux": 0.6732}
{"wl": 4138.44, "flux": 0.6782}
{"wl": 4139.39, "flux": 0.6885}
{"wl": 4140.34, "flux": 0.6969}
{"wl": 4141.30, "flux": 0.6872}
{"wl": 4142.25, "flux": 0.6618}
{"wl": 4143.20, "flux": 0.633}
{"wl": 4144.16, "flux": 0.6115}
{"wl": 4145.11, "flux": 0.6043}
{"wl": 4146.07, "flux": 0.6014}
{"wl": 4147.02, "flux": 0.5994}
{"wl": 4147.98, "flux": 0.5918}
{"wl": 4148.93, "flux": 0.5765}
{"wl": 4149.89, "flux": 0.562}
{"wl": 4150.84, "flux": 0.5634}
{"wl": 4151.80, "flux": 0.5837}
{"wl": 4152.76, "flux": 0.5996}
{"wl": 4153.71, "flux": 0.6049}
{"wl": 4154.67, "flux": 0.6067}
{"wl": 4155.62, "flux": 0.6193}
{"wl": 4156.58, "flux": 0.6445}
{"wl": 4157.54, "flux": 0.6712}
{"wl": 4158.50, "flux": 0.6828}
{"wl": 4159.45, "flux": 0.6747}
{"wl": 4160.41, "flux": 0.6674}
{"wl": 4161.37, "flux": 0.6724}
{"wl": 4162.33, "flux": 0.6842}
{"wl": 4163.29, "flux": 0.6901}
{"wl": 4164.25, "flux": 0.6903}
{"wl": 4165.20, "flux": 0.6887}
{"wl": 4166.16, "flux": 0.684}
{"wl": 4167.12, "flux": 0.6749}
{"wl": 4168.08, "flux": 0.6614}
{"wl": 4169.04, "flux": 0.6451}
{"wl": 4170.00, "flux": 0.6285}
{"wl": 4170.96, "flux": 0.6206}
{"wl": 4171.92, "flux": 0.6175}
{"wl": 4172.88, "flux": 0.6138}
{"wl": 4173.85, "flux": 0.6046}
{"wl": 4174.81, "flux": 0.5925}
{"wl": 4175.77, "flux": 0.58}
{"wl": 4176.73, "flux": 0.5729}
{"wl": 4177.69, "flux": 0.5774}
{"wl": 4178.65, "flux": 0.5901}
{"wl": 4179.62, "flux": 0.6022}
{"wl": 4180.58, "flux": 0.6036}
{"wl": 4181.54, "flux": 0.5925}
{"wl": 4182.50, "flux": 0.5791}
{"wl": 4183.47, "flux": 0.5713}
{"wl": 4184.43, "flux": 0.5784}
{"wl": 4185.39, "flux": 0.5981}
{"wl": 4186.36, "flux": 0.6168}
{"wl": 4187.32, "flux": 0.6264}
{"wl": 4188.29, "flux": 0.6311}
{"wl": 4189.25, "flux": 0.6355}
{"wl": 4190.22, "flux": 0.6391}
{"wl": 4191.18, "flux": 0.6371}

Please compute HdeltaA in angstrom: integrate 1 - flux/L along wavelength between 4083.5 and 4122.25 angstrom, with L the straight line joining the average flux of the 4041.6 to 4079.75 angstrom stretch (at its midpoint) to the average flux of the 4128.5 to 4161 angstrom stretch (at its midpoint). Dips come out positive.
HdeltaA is -3.3 angstrom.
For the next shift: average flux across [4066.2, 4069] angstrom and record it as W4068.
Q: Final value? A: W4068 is 0.619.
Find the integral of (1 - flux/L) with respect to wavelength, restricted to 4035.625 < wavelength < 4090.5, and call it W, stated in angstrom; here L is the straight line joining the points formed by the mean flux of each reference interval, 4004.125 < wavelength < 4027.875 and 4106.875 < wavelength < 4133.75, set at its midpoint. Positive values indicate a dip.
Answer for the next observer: 2.7 angstrom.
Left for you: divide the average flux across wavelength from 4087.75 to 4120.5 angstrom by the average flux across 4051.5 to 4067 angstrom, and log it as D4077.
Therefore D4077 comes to 1.09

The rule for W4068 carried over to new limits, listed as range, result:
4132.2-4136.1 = 0.652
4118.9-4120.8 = 0.652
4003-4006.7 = 0.645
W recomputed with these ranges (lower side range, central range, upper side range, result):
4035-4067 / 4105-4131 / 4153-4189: -1.9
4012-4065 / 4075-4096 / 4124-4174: -1.9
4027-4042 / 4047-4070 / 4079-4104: 1.3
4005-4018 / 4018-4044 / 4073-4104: 0.6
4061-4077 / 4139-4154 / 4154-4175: 0.6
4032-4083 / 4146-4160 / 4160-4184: 0.3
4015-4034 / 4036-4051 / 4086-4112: 1.1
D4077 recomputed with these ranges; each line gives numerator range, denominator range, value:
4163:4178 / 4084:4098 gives 0.87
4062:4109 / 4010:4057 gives 1.01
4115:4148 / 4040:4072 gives 1.06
